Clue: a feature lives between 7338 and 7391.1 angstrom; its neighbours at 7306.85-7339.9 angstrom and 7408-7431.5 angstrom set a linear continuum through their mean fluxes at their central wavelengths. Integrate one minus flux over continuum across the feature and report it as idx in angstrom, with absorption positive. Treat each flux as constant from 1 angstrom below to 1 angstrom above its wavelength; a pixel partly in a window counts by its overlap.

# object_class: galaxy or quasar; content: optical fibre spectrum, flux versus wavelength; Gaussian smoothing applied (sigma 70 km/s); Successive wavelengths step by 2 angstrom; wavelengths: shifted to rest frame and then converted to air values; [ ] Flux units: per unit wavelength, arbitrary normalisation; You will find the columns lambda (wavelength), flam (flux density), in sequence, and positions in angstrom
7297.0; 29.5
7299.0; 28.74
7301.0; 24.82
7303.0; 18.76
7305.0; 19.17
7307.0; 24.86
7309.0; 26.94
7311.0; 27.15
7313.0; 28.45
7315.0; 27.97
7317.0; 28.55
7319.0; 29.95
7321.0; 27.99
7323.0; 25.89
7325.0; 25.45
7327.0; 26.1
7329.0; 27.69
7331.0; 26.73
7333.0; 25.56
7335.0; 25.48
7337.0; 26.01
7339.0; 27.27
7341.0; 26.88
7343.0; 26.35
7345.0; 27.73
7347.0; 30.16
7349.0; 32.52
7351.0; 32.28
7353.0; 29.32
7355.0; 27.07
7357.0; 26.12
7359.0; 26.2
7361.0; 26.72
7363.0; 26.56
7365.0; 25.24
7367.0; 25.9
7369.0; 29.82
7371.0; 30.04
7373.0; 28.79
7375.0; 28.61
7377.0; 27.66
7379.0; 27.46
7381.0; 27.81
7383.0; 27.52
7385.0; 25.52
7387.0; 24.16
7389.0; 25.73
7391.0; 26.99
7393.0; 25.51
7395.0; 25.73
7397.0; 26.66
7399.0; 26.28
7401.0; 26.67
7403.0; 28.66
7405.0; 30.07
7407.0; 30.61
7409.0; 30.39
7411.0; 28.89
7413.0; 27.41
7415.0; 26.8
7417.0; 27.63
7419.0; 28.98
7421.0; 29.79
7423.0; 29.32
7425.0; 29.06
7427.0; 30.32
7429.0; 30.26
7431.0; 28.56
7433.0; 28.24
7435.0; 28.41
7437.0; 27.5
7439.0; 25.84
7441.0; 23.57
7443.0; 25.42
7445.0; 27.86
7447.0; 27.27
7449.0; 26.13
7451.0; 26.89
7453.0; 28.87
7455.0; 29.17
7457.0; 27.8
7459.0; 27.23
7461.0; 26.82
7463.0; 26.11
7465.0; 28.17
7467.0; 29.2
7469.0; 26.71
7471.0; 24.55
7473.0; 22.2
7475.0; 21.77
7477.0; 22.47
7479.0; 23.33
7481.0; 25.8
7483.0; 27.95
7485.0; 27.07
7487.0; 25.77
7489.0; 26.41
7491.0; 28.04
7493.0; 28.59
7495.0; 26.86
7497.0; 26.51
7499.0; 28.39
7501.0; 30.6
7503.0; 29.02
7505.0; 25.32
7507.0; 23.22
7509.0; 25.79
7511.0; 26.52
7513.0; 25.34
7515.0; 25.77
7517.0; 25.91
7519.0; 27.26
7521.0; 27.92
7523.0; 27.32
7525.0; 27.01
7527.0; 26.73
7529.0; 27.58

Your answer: 0.3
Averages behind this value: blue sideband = 27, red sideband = 29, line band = 27.7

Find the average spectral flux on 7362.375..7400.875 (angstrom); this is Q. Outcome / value 26.9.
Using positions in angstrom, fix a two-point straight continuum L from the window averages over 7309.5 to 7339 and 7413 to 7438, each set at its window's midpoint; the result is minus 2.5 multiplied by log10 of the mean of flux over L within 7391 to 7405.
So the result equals 0.05 mag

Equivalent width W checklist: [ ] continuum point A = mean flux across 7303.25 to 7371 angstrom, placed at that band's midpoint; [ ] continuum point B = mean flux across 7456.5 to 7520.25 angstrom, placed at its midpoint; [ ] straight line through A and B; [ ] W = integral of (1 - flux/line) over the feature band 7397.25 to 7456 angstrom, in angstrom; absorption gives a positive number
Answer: -3.2 angstrom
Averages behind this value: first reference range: 27.1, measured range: 28.1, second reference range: 26.3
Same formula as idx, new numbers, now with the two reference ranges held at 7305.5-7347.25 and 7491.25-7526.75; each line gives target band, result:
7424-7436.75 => -1.00 angstrom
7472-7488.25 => 1.42 angstrom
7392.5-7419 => -0.93 angstrom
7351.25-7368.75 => -0.05 angstrom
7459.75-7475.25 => 0.59 angstrom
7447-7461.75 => -0.34 angstrom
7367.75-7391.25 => -0.49 angstrom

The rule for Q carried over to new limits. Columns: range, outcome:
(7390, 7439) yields 28.2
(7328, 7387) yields 27.6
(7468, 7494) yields 25.4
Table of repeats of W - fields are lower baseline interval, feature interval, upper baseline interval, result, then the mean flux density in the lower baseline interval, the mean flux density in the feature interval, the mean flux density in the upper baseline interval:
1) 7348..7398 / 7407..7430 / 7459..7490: -2.08 angstrom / 27.4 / 29.1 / 25.7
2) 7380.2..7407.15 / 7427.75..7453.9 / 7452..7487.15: -0.87 angstrom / 26.9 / 27.3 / 26.2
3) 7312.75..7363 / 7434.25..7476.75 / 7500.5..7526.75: 0.75 angstrom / 27.6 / 26.5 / 26.6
